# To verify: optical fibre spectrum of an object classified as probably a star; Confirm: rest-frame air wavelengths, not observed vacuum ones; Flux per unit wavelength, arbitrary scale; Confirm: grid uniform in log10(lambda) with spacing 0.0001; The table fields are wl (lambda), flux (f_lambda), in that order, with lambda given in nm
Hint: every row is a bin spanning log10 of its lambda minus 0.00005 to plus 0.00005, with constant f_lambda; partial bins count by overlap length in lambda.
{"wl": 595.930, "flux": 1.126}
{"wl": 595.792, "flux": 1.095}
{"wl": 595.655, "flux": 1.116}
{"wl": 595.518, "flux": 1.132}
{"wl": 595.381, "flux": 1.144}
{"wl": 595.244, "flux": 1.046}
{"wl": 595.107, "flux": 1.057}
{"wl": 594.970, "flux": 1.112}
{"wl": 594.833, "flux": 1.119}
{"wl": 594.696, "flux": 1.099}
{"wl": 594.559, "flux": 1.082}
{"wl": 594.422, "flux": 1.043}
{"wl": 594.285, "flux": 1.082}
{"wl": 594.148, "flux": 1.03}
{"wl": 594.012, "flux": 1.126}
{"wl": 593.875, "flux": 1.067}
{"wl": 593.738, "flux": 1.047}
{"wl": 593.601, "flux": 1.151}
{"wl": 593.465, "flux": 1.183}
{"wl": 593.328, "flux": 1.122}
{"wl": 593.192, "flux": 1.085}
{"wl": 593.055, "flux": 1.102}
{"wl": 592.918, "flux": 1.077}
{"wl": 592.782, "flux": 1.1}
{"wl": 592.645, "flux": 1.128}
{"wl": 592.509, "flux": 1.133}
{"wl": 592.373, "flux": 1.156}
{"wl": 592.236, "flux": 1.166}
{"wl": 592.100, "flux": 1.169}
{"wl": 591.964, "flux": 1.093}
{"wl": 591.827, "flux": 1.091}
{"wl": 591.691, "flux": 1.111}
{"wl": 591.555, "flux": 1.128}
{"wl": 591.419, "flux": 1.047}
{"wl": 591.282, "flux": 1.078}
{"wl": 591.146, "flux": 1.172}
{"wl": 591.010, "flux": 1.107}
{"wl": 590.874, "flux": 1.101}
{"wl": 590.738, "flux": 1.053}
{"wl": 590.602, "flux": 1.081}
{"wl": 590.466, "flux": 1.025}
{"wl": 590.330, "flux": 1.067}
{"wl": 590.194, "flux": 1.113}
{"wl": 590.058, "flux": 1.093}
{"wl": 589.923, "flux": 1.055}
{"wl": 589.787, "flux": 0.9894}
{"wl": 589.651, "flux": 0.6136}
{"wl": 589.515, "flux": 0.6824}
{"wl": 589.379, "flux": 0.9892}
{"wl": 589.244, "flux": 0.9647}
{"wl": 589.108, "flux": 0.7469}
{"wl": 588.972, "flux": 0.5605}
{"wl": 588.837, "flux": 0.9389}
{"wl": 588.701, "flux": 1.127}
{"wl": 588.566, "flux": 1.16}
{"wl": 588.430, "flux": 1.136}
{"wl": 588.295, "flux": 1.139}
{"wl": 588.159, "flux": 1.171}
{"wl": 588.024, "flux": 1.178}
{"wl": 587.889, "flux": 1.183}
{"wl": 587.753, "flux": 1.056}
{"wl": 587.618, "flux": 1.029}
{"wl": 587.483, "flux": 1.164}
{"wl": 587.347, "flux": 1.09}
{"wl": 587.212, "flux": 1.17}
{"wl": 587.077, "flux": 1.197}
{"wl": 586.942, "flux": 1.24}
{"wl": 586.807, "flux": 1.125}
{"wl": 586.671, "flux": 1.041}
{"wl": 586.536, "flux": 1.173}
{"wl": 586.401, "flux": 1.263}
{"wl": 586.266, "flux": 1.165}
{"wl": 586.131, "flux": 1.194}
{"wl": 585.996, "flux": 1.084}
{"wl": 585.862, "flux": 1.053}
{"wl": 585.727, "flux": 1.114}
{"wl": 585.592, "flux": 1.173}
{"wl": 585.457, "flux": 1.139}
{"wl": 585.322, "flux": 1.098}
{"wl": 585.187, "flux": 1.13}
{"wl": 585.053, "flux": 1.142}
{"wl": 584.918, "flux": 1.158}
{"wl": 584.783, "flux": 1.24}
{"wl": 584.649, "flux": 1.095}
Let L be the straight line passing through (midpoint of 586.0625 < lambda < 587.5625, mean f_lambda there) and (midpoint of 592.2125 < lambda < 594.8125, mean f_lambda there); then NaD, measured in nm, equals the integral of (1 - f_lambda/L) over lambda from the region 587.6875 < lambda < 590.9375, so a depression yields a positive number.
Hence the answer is 0.38 nm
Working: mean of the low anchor 1.16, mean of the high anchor 1.1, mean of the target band 1.01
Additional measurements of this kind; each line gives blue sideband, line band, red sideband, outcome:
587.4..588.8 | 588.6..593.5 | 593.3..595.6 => 0.32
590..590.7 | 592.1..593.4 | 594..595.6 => -0.05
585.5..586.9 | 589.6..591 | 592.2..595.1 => 0.12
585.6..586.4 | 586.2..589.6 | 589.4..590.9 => 0.02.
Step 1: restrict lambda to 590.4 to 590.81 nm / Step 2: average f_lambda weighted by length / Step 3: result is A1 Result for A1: 1.05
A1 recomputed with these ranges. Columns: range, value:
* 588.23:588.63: 1.14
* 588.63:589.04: 0.879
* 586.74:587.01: 1.18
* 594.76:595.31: 1.08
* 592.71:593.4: 1.1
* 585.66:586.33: 1.12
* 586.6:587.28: 1.15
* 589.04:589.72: 0.799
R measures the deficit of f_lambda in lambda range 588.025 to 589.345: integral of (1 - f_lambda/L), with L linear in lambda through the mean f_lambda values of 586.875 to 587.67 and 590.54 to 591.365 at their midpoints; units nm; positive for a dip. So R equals 0.15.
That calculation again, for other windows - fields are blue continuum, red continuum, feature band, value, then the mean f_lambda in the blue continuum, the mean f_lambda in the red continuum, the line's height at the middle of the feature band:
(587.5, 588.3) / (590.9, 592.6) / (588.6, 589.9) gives 0.31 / 1.13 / 1.12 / 1.13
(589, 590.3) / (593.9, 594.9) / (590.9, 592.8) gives -0.25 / 0.91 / 1.08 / 0.99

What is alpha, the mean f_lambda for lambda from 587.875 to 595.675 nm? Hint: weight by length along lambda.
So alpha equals 1.07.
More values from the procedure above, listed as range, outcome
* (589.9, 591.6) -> 1.09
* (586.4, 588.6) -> 1.14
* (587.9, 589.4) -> 1.02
